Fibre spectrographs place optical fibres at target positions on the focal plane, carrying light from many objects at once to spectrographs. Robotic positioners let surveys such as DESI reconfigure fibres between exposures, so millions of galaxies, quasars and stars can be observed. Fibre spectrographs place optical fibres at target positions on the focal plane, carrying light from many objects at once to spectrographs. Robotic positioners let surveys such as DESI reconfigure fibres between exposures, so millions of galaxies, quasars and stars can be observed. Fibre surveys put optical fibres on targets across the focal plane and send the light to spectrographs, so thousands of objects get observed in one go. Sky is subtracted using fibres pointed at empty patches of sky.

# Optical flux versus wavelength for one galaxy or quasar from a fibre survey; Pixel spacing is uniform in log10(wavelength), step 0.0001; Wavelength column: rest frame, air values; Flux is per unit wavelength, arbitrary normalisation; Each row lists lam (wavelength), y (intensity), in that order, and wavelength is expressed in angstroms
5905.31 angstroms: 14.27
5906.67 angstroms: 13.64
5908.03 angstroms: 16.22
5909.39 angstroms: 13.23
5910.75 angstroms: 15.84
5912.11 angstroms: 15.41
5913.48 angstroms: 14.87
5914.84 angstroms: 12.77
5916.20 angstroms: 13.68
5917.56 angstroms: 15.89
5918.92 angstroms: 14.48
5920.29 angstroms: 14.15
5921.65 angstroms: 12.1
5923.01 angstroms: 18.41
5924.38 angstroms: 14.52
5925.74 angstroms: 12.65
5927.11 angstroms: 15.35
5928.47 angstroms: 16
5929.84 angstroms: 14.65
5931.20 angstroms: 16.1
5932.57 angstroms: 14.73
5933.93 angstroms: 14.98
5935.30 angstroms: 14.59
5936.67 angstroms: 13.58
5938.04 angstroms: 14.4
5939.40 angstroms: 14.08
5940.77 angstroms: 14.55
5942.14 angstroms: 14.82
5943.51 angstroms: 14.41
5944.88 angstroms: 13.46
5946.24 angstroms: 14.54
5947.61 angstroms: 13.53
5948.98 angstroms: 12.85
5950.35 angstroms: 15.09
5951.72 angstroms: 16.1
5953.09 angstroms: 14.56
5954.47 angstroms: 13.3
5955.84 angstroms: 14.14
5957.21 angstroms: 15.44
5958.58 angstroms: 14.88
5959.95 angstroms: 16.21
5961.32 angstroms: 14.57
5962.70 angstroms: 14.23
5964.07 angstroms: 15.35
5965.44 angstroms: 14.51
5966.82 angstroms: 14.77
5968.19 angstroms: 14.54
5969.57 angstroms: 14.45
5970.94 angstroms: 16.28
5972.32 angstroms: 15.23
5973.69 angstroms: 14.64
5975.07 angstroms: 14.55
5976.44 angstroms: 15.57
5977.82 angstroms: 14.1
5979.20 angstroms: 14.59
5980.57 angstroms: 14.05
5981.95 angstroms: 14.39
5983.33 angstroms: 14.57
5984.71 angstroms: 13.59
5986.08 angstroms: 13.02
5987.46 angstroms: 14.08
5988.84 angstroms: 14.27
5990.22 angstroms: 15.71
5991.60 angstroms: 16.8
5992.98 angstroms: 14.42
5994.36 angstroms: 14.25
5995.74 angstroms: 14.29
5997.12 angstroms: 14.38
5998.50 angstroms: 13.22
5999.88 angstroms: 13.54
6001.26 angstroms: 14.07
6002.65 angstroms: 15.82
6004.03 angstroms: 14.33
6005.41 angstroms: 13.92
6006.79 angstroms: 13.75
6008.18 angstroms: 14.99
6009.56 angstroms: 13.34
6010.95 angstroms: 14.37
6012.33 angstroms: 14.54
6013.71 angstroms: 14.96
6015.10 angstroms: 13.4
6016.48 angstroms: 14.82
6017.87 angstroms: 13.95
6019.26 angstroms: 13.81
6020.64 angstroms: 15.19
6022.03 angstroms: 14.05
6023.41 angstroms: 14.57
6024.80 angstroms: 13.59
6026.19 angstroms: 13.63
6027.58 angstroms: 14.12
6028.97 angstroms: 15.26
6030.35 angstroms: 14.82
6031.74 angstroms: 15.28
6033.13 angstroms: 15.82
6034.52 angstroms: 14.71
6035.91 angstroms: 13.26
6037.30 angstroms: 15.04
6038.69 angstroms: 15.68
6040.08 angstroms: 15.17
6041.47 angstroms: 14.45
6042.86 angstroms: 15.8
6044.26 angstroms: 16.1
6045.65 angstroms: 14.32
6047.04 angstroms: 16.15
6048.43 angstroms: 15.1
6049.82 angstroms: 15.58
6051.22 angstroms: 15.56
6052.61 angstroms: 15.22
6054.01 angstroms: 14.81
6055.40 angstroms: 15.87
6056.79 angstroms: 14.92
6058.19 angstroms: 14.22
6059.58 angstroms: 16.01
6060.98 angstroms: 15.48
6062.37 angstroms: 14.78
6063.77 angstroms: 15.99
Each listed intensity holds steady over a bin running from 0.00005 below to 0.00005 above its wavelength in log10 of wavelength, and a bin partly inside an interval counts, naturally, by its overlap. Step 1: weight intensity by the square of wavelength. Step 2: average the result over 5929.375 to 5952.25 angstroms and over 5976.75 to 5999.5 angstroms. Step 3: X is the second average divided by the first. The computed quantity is 1.01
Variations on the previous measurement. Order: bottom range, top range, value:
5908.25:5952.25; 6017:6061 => 1.06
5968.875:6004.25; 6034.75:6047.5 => 1.06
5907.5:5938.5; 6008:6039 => 1.02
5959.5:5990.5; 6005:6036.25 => 1.00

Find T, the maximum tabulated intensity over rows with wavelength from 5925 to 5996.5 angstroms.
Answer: 16.8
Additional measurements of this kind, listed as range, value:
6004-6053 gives 16.15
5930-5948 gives 16.1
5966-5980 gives 16.28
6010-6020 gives 14.96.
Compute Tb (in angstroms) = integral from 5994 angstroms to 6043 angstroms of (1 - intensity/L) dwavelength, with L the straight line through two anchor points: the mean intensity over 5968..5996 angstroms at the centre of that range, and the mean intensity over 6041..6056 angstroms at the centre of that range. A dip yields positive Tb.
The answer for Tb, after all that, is 2.0 angstroms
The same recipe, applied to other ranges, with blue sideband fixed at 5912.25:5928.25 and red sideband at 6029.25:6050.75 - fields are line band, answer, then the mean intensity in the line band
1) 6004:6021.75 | 0.9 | 14.3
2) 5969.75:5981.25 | 0.0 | 14.9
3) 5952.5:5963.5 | 0.0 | 14.7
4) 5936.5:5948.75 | 0.4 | 14.1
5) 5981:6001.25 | 0.8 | 14.3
